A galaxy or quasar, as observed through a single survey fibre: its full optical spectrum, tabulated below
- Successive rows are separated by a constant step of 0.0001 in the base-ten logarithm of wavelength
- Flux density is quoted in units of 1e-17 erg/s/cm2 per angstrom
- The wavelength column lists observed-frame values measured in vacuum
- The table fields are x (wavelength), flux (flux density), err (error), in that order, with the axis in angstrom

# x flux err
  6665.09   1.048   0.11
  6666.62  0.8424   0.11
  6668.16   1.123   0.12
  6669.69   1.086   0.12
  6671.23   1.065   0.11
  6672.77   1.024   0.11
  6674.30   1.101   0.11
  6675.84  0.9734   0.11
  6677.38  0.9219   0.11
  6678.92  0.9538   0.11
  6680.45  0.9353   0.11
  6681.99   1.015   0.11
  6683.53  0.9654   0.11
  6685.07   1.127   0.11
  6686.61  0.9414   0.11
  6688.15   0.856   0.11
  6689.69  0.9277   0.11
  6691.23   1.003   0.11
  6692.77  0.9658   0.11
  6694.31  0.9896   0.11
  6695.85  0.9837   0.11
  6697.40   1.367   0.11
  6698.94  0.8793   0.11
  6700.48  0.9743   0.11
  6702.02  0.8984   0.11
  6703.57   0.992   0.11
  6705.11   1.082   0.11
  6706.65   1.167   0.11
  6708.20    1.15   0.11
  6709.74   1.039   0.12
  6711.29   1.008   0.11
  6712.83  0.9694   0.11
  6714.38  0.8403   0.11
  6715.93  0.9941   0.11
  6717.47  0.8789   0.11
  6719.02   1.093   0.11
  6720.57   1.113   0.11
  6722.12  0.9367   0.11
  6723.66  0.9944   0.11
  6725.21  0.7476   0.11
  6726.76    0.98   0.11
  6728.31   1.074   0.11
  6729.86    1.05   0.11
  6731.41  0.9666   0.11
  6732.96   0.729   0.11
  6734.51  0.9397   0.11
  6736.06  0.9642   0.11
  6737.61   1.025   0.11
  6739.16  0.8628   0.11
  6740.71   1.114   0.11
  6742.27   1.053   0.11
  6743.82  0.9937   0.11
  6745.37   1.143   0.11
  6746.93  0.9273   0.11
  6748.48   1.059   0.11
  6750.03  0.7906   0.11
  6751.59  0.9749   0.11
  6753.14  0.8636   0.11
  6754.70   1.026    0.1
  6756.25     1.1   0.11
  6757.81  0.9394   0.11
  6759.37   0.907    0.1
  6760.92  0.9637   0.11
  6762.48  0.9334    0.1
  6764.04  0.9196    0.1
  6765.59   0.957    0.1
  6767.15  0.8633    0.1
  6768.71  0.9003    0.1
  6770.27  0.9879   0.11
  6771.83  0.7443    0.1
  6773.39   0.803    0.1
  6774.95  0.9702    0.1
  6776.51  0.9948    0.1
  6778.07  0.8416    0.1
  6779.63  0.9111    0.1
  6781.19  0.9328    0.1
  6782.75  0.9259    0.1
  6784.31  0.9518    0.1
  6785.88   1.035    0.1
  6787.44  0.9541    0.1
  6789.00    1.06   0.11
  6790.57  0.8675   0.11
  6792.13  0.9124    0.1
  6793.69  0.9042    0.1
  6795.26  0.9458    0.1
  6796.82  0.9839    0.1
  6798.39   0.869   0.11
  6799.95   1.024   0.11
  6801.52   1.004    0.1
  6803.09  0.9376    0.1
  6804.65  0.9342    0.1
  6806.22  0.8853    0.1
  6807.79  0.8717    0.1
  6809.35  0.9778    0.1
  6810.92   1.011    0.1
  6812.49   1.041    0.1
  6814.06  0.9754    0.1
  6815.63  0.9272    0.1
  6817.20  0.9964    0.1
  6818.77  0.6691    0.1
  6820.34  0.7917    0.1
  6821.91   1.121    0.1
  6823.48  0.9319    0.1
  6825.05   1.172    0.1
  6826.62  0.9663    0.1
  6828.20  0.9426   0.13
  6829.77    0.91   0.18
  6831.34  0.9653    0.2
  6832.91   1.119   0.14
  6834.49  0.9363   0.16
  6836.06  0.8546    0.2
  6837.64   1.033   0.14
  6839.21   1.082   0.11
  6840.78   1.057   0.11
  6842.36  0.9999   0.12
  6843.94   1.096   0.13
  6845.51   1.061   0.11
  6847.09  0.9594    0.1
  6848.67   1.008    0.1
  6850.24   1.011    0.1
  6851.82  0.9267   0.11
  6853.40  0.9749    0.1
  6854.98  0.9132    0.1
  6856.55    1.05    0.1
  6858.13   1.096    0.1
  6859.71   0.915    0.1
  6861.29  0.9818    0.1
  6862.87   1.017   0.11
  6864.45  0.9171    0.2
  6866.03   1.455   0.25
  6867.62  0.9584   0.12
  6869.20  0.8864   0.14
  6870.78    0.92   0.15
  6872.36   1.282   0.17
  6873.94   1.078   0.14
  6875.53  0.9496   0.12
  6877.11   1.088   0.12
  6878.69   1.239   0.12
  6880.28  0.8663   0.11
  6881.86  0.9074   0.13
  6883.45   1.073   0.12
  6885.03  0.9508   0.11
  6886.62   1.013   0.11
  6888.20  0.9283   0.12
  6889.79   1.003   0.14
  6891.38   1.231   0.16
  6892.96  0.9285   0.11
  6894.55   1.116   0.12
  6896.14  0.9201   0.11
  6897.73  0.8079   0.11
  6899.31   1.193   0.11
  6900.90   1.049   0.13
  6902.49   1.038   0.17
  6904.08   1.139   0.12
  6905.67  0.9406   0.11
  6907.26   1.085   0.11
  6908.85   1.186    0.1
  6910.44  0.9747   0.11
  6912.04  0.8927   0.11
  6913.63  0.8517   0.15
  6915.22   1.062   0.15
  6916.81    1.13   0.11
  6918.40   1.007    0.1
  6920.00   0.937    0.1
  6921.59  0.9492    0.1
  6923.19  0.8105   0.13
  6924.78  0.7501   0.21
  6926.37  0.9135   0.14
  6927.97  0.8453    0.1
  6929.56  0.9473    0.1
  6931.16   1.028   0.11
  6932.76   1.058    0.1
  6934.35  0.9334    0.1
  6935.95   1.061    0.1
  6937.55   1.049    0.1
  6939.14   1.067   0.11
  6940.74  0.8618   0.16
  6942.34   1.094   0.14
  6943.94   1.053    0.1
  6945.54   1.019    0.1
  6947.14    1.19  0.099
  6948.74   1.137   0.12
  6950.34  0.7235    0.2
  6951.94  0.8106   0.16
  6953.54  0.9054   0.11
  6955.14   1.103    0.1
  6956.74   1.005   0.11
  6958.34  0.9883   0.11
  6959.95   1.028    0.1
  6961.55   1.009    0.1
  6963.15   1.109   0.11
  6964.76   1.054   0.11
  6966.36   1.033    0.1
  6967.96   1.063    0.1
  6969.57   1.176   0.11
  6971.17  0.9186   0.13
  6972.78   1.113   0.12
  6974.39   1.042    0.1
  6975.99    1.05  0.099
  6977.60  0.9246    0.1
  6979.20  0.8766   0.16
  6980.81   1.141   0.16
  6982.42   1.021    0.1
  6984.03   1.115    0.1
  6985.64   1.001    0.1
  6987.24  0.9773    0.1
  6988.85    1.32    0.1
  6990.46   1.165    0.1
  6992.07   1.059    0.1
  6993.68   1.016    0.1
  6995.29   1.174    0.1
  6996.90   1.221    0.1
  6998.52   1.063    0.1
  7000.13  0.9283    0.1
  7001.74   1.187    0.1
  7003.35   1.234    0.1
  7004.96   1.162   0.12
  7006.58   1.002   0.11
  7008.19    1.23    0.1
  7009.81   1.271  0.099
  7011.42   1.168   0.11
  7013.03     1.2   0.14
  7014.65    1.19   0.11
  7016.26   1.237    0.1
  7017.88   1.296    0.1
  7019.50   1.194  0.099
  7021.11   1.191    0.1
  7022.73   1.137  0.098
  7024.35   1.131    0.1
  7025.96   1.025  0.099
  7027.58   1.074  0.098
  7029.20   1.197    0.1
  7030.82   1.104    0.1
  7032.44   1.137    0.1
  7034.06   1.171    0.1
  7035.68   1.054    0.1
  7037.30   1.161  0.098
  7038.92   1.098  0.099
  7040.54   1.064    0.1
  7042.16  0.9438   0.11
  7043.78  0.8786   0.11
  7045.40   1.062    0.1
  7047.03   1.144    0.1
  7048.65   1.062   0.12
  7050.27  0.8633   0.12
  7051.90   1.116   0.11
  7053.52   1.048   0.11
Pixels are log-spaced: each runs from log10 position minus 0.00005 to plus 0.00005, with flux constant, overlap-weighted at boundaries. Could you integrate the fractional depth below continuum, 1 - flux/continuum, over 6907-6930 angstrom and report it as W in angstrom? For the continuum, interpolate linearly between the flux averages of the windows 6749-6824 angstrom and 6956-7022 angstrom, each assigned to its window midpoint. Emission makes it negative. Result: 2.0 angstrom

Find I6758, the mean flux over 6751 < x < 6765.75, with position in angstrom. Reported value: 0.959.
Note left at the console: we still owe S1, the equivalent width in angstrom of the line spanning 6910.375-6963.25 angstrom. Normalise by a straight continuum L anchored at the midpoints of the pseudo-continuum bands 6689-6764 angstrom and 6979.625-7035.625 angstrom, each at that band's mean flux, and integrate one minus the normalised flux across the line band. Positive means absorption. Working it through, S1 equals 5.8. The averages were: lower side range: 0.986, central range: 0.978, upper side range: 1.14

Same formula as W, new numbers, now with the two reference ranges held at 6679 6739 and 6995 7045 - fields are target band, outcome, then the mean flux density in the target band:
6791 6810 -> 1.7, 0.936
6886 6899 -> 0.9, 1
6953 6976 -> 1.4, 1.04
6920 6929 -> 1.9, 0.864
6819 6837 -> 1.3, 0.965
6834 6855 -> 1.1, 0.997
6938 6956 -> 1.6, 0.998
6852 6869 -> 0.6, 1.02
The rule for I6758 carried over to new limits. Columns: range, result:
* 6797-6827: 0.953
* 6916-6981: 0.997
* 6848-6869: 1.01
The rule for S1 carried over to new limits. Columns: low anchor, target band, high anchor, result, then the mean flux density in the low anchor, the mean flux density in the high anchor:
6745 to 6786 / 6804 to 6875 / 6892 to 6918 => -0.8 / 0.936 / 1.02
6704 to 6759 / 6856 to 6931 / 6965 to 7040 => 4.0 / 0.988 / 1.11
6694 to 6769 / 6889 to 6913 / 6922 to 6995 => -0.6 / 0.982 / 1.01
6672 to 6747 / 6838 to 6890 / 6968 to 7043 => 1.7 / 0.993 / 1.11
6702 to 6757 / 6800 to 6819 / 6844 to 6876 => 1.1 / 0.988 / 1.02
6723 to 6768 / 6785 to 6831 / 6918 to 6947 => 0.5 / 0.961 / 0.97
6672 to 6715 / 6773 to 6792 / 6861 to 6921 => 1.4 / 1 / 1.03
